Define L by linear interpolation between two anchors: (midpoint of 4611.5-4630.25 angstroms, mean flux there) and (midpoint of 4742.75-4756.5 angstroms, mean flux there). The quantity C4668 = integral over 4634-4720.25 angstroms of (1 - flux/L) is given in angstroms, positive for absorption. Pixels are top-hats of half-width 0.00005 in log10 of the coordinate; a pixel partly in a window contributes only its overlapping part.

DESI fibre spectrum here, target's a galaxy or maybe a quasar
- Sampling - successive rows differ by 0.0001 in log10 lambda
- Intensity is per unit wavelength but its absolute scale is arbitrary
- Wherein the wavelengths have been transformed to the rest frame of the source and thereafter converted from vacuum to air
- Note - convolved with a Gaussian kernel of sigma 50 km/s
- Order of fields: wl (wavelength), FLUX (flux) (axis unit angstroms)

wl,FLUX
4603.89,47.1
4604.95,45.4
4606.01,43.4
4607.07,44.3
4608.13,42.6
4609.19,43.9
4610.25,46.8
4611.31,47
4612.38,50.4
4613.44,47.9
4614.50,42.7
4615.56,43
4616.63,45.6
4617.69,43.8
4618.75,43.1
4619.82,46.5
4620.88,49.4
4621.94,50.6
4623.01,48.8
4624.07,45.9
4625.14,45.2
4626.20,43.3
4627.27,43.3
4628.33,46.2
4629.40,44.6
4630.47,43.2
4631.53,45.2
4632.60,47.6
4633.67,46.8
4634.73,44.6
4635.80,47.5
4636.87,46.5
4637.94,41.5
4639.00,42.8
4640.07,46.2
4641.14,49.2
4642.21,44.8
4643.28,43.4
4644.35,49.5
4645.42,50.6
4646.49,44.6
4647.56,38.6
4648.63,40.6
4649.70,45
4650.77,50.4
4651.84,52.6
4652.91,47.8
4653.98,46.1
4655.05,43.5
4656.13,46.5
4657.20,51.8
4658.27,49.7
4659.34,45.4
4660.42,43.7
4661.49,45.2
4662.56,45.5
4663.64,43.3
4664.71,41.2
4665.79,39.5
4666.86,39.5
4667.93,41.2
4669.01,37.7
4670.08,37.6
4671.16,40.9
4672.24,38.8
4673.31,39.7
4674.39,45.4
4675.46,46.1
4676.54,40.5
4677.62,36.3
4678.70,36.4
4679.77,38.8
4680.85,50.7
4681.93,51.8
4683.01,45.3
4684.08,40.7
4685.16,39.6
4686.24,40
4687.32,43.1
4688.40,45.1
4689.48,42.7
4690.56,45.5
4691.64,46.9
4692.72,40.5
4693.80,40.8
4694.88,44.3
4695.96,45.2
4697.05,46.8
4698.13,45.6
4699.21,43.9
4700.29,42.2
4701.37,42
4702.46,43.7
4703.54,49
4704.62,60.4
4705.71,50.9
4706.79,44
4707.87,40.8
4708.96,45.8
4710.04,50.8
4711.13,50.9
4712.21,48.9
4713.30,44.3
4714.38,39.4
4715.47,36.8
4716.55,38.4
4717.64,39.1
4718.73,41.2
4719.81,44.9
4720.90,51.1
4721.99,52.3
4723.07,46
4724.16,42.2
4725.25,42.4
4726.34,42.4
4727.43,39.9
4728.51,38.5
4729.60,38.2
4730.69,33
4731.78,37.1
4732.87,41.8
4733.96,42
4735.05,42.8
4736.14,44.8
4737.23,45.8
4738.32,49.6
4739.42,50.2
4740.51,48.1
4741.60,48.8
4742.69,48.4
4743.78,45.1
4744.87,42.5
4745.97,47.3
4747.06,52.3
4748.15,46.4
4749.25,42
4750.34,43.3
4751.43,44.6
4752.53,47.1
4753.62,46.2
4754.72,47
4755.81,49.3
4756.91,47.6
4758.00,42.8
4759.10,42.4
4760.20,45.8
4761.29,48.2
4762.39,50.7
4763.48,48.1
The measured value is 3.3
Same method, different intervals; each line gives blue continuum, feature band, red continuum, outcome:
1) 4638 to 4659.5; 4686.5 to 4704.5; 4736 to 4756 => 0.79 angstroms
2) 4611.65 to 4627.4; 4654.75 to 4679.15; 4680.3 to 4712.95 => 1.78 angstroms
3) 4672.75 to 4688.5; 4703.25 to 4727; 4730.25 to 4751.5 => -0.87 angstroms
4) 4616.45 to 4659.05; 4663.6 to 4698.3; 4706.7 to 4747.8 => 2.19 angstroms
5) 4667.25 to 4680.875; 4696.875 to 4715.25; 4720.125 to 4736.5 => -2.10 angstroms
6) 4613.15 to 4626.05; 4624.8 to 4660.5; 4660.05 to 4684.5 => -1.35 angstroms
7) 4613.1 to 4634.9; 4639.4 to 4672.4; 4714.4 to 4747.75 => 0.34 angstroms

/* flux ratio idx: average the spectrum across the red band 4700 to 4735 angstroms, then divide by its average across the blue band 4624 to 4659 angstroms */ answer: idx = 1.0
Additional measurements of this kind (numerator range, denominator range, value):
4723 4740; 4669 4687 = 1.01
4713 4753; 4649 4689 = 1.01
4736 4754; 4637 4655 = 1.02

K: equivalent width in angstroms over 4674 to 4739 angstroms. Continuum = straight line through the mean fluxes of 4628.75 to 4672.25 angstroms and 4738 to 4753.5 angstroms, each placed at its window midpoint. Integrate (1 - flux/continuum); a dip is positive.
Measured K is 3.1 angstroms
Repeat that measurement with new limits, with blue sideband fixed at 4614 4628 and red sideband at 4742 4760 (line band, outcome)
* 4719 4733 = 1.1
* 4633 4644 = 0.0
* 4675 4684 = 0.5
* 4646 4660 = -0.2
